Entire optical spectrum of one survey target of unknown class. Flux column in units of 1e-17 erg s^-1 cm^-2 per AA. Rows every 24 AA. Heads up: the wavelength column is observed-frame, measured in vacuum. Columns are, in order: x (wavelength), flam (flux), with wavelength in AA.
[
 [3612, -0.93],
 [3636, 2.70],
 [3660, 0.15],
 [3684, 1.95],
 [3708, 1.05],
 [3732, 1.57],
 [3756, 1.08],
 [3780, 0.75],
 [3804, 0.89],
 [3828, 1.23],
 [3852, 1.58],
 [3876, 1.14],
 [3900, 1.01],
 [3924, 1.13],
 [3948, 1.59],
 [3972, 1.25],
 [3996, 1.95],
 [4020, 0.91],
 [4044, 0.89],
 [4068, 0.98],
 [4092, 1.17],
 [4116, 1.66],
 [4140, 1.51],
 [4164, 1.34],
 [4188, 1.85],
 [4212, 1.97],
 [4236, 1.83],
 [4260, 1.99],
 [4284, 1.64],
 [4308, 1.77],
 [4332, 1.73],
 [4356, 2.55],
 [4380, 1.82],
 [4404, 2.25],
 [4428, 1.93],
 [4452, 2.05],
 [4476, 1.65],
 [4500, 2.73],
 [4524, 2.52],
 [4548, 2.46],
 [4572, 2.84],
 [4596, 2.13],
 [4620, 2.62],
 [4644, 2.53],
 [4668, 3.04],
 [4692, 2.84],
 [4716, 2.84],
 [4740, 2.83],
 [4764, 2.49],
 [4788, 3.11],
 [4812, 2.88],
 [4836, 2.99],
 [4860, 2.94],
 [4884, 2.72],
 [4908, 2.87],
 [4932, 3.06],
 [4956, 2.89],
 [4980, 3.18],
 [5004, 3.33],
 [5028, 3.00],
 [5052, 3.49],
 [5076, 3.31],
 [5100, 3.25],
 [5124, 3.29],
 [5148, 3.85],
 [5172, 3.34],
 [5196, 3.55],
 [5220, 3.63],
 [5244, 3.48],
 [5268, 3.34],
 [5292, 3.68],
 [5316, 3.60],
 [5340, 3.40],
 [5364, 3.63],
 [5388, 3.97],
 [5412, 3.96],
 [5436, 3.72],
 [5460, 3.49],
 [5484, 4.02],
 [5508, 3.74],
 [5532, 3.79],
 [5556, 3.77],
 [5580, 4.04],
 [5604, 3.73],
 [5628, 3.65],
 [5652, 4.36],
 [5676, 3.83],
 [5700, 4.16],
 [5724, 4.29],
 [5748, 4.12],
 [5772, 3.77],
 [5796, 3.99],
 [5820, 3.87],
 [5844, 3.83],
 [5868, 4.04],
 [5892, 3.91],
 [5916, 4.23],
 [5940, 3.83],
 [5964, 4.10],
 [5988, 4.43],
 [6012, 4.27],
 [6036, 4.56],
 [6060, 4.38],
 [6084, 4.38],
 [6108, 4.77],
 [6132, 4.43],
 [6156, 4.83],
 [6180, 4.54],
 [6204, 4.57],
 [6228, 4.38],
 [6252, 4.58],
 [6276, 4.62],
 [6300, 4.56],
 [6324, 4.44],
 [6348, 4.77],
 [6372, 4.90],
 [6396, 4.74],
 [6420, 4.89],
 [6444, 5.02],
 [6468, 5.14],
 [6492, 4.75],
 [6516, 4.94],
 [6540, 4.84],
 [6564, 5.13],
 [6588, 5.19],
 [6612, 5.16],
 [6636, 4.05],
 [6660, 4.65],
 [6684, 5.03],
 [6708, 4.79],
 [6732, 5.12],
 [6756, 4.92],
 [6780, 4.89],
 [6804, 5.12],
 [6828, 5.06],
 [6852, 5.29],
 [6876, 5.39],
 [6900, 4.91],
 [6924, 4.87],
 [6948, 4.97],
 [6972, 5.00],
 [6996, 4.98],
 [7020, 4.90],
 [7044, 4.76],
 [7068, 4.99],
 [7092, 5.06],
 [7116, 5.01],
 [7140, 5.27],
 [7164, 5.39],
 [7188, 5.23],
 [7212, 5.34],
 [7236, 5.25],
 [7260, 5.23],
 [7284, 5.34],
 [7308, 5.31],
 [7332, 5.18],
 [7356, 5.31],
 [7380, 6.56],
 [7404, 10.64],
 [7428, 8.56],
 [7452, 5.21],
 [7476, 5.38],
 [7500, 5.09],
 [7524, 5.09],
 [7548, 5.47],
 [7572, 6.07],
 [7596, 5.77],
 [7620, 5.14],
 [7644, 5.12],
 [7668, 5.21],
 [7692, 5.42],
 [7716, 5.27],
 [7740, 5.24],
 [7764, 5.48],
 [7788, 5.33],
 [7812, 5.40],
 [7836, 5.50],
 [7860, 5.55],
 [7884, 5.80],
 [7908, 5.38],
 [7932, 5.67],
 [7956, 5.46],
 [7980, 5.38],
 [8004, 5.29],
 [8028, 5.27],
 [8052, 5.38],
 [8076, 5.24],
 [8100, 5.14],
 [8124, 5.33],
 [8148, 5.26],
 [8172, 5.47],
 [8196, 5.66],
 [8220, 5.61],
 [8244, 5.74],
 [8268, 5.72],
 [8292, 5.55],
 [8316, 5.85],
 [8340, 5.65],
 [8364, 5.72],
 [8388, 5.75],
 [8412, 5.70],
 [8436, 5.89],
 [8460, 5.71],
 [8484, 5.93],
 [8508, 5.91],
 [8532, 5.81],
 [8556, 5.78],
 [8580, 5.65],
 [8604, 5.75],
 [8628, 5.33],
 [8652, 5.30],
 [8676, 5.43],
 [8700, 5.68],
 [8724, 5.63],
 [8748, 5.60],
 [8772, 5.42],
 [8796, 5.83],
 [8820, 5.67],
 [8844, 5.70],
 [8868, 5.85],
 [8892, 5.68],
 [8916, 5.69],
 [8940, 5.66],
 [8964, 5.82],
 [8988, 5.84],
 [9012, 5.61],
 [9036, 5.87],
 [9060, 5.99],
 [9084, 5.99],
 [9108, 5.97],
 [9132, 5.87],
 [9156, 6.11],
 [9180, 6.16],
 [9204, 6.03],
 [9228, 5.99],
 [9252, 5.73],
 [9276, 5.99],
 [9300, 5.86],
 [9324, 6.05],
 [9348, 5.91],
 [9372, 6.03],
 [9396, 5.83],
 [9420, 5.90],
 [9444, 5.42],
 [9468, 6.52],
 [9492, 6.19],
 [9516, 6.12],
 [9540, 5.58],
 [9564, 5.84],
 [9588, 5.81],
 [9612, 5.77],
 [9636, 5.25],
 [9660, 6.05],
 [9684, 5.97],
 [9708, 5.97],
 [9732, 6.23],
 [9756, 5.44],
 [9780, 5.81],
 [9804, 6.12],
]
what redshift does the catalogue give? 0.127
